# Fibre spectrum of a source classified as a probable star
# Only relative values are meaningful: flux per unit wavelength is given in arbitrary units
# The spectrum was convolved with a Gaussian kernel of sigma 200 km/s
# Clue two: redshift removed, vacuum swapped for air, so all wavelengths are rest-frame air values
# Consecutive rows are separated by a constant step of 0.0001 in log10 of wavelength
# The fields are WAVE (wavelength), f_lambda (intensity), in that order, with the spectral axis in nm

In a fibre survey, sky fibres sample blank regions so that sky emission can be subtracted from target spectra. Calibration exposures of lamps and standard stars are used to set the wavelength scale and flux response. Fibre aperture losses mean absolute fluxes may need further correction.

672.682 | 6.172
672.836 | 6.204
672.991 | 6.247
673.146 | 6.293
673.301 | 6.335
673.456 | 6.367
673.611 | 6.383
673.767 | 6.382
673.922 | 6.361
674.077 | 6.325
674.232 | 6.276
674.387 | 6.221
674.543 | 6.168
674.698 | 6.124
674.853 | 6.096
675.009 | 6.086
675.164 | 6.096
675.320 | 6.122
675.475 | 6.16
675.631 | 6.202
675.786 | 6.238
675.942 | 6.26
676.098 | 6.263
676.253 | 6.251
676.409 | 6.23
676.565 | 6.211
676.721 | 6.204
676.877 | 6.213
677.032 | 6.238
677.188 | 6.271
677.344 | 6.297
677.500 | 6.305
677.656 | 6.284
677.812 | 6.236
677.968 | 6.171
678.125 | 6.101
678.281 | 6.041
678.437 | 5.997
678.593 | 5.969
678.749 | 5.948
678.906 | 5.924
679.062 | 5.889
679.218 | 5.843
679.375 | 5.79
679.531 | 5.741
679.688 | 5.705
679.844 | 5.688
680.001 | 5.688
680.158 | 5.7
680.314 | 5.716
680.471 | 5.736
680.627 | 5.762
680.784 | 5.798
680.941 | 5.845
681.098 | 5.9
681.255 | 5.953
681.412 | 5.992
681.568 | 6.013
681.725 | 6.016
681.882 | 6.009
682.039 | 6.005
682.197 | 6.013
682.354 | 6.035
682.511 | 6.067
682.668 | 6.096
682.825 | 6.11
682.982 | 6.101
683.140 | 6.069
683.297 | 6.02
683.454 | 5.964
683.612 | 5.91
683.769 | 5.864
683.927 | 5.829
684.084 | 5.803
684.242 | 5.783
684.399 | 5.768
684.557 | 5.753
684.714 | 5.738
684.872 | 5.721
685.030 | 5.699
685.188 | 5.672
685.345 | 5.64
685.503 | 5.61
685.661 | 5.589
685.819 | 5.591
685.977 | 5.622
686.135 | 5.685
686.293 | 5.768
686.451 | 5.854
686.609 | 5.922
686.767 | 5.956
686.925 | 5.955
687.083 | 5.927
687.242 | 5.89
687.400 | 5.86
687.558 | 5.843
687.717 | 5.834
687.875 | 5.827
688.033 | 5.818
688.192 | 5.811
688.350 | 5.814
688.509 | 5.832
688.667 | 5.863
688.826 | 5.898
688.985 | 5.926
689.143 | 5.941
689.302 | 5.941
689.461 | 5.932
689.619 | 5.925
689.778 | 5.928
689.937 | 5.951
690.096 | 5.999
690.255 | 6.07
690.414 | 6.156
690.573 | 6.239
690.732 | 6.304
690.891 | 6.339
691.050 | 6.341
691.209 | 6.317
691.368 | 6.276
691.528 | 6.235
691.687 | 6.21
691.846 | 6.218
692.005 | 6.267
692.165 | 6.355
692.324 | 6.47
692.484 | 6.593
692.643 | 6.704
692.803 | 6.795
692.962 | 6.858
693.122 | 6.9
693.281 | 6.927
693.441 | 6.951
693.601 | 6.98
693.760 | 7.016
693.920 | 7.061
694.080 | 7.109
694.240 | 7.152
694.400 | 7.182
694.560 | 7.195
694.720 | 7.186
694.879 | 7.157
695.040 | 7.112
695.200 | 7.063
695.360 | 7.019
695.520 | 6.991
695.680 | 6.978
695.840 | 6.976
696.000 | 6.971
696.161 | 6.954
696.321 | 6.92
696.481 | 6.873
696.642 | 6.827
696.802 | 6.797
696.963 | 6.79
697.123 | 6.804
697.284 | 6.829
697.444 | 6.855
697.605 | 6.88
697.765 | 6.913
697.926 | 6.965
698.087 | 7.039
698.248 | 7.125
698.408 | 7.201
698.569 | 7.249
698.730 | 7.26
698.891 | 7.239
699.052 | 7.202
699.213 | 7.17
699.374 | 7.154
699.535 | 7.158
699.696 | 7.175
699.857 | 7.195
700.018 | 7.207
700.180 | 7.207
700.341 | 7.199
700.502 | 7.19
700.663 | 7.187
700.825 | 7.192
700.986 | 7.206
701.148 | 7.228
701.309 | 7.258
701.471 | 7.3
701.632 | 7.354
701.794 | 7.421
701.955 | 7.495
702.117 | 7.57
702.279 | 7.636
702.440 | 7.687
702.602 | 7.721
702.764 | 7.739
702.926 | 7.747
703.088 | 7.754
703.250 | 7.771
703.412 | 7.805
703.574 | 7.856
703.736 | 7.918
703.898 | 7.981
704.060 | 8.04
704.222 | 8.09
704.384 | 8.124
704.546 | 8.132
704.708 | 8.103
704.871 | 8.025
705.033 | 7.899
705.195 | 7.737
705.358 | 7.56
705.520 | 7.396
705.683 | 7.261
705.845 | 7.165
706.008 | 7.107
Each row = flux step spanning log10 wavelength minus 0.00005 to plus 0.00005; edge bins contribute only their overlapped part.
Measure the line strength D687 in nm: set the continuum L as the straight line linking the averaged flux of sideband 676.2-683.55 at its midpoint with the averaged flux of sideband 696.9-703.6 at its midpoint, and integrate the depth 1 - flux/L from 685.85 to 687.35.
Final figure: 0.14 nm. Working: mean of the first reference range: 6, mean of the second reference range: 7.28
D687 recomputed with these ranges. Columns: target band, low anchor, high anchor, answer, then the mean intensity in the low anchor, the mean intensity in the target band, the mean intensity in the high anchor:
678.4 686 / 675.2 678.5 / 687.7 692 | 0.35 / 6.2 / 5.85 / 6.04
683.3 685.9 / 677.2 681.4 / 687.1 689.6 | 0.06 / 5.93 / 5.75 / 5.87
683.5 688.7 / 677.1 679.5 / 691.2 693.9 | 0.47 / 6.06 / 5.79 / 6.61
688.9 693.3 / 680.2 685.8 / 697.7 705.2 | 0.20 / 5.87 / 6.28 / 7.49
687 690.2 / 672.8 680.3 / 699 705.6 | 0.43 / 6.12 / 5.89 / 7.56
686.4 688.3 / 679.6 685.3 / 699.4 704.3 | 0.12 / 5.87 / 5.88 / 7.51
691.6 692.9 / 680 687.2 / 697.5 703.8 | 0.03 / 5.86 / 6.46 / 7.34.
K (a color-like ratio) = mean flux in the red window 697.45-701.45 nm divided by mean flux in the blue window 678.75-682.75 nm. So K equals 1.2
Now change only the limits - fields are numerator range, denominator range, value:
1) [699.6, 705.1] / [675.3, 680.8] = 1.26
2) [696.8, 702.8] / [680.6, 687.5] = 1.23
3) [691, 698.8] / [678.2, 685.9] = 1.17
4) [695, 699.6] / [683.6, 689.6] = 1.21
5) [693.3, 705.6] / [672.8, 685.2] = 1.21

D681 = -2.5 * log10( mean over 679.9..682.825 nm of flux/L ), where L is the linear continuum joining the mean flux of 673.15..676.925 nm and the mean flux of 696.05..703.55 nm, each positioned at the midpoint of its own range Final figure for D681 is 0.101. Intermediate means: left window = 6.23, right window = 7.23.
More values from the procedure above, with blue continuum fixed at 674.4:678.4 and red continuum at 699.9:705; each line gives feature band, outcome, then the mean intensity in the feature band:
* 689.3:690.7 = 0.15 mag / 6.03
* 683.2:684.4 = 0.12 mag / 5.88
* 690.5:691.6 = 0.11 mag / 6.29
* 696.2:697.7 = 0.07 mag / 6.85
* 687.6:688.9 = 0.17 mag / 5.84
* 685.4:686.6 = 0.18 mag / 5.69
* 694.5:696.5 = 0.03 mag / 7.04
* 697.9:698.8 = 0.04 mag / 7.15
